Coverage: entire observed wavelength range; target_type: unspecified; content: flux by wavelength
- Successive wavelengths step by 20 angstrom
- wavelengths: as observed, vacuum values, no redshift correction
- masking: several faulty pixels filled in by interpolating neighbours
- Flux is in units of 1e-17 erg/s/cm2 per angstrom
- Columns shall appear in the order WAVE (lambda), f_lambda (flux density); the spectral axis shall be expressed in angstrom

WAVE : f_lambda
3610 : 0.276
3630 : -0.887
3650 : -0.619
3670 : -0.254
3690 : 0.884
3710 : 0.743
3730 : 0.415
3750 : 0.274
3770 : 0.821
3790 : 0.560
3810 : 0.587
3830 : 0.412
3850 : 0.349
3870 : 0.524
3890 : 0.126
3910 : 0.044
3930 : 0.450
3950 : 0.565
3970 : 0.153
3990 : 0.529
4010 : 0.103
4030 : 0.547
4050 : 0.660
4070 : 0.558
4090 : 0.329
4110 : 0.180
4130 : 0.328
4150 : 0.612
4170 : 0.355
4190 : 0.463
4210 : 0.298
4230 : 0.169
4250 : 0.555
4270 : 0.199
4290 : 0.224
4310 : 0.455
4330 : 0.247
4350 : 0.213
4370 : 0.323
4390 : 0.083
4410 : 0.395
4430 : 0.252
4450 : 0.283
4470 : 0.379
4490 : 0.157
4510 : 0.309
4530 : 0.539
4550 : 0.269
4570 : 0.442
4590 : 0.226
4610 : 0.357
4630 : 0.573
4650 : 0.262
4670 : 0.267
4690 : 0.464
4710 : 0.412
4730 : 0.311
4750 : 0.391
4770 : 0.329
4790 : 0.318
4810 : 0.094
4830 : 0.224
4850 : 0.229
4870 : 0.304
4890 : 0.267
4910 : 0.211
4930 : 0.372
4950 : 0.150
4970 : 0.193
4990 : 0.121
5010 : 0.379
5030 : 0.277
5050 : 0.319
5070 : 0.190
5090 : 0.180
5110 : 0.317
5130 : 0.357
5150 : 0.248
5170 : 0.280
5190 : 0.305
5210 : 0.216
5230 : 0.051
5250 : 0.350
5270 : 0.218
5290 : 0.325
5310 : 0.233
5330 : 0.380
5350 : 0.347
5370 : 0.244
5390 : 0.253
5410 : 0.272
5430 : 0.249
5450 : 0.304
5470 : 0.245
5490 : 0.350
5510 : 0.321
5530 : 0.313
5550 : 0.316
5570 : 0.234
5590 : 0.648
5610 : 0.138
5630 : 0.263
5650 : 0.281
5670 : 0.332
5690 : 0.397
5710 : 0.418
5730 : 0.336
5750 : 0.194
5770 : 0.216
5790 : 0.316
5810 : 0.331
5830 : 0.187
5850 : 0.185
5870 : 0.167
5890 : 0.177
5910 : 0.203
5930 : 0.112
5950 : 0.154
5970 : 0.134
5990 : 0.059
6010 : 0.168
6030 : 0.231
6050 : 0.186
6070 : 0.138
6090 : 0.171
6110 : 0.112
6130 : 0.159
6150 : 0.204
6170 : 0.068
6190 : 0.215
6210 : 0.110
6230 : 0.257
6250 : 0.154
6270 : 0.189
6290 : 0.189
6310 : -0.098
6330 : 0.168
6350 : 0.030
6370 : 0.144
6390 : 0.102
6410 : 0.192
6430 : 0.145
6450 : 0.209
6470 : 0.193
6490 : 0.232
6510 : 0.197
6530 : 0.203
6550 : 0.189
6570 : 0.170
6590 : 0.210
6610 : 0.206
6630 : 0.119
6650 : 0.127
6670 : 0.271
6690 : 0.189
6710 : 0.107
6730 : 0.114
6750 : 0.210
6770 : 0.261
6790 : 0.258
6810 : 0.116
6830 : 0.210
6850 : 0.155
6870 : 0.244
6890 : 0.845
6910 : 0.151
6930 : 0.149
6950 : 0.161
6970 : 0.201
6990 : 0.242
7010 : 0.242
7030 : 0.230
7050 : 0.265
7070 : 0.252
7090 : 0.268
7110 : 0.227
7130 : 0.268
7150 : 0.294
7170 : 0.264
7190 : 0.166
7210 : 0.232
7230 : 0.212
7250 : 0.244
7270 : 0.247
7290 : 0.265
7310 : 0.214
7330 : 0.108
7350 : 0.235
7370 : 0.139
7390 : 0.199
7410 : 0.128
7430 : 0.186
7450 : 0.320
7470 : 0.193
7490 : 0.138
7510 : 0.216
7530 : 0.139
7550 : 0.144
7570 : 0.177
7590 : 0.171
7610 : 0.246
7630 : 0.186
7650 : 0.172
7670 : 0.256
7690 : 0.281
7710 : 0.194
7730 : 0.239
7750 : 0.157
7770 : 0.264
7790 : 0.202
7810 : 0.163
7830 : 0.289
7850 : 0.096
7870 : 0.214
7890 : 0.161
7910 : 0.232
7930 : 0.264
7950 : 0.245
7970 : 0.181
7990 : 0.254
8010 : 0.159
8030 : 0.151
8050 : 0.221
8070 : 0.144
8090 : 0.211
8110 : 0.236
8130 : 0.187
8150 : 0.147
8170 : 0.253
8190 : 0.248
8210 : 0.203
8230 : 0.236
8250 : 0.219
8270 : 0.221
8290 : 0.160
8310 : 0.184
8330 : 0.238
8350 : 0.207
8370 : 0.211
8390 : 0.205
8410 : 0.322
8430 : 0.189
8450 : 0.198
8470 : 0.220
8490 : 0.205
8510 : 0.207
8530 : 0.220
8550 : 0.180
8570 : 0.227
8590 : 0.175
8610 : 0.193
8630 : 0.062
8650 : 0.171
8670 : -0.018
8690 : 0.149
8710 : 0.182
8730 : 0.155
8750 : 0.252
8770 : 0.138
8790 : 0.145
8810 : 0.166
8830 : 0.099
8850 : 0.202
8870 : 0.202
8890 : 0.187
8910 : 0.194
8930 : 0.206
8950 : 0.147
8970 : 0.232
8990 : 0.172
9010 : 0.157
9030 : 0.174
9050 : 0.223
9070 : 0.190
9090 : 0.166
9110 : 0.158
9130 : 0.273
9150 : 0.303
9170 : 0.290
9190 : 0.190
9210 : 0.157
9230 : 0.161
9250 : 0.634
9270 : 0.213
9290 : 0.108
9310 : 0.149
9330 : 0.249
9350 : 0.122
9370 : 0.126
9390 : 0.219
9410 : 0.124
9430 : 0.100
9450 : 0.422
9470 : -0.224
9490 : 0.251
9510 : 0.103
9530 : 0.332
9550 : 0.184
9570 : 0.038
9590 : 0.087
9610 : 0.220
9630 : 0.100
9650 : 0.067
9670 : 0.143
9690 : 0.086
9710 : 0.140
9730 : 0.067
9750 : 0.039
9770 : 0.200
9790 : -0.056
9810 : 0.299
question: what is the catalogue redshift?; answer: 0.847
